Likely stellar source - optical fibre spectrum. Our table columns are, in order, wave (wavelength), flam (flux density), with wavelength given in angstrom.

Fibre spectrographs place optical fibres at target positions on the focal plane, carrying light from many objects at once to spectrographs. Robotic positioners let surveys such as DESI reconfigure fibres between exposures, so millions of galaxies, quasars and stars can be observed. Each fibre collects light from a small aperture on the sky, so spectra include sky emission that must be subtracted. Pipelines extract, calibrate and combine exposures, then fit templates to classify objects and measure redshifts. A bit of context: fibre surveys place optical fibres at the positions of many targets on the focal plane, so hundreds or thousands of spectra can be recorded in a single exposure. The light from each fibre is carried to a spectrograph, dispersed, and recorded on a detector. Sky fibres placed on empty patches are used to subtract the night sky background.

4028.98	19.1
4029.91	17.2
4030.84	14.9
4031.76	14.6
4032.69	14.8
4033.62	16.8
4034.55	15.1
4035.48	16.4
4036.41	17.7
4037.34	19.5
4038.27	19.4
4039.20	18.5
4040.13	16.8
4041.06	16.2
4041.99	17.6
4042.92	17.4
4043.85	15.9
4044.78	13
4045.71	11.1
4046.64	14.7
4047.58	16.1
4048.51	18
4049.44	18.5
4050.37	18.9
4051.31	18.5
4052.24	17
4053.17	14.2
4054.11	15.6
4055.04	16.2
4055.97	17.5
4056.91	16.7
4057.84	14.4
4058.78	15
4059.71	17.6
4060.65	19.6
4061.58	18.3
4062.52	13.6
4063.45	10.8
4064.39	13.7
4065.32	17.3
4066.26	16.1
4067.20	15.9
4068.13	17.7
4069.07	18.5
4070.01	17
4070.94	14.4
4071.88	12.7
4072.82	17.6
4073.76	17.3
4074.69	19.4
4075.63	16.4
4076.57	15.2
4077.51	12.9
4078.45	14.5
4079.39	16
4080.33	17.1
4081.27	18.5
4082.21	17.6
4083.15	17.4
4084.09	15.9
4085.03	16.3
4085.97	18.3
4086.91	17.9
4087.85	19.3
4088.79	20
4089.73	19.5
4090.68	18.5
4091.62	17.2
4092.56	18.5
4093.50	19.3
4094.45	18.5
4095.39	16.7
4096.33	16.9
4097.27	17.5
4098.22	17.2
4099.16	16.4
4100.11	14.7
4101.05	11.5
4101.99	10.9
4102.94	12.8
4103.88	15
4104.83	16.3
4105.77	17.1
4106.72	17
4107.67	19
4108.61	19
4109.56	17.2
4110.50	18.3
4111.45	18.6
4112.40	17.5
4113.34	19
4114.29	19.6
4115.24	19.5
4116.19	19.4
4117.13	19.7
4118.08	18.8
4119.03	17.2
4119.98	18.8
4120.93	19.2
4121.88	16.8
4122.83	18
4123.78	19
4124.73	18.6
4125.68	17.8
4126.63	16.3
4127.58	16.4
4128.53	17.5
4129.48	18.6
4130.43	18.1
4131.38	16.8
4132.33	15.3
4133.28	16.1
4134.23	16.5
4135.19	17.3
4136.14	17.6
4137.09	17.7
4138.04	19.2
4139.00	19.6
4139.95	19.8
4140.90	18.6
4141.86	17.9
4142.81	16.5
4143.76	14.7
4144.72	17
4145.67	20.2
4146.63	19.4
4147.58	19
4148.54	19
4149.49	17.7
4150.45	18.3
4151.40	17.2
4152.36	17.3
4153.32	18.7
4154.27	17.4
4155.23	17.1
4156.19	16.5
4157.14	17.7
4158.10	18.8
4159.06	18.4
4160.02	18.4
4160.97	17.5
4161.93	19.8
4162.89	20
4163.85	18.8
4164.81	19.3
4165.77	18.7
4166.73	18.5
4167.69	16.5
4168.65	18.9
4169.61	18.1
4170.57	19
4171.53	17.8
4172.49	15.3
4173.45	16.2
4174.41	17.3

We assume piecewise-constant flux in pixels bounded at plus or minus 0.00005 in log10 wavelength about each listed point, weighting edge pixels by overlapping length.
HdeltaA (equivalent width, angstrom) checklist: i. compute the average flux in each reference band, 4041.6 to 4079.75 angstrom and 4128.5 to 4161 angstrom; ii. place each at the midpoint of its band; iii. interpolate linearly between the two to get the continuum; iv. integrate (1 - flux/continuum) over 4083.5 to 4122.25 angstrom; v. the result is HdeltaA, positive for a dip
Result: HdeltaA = -1.2 angstrom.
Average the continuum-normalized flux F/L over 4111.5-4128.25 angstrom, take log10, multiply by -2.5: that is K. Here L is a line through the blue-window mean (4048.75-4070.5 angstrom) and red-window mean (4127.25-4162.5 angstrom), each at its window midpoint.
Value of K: -0.054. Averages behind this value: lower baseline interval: 16.5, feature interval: 18.3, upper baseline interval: 17.8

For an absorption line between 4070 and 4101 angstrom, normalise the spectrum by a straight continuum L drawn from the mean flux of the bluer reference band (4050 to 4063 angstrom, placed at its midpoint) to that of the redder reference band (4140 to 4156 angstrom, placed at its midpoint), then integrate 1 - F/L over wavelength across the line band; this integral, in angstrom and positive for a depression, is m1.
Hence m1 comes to 0.1 angstrom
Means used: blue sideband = 16.6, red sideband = 17.9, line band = 17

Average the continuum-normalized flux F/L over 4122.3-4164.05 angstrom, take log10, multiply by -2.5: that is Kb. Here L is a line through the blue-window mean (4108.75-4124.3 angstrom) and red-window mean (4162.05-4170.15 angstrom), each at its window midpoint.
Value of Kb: 0.04 mag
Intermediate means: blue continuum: 18.5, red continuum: 18.6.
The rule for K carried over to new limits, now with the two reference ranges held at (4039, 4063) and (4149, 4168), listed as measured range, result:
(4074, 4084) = 0.02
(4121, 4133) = 0.01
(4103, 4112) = 0.00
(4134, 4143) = -0.02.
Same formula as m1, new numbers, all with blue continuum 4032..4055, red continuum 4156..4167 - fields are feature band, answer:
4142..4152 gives 0.2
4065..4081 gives 0.7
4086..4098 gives -0.6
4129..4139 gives 0.4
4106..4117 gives -0.5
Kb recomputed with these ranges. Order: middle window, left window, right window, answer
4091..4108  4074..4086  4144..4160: 0.045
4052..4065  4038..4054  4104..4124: 0.074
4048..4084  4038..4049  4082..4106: 0.003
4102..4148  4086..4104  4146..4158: -0.019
